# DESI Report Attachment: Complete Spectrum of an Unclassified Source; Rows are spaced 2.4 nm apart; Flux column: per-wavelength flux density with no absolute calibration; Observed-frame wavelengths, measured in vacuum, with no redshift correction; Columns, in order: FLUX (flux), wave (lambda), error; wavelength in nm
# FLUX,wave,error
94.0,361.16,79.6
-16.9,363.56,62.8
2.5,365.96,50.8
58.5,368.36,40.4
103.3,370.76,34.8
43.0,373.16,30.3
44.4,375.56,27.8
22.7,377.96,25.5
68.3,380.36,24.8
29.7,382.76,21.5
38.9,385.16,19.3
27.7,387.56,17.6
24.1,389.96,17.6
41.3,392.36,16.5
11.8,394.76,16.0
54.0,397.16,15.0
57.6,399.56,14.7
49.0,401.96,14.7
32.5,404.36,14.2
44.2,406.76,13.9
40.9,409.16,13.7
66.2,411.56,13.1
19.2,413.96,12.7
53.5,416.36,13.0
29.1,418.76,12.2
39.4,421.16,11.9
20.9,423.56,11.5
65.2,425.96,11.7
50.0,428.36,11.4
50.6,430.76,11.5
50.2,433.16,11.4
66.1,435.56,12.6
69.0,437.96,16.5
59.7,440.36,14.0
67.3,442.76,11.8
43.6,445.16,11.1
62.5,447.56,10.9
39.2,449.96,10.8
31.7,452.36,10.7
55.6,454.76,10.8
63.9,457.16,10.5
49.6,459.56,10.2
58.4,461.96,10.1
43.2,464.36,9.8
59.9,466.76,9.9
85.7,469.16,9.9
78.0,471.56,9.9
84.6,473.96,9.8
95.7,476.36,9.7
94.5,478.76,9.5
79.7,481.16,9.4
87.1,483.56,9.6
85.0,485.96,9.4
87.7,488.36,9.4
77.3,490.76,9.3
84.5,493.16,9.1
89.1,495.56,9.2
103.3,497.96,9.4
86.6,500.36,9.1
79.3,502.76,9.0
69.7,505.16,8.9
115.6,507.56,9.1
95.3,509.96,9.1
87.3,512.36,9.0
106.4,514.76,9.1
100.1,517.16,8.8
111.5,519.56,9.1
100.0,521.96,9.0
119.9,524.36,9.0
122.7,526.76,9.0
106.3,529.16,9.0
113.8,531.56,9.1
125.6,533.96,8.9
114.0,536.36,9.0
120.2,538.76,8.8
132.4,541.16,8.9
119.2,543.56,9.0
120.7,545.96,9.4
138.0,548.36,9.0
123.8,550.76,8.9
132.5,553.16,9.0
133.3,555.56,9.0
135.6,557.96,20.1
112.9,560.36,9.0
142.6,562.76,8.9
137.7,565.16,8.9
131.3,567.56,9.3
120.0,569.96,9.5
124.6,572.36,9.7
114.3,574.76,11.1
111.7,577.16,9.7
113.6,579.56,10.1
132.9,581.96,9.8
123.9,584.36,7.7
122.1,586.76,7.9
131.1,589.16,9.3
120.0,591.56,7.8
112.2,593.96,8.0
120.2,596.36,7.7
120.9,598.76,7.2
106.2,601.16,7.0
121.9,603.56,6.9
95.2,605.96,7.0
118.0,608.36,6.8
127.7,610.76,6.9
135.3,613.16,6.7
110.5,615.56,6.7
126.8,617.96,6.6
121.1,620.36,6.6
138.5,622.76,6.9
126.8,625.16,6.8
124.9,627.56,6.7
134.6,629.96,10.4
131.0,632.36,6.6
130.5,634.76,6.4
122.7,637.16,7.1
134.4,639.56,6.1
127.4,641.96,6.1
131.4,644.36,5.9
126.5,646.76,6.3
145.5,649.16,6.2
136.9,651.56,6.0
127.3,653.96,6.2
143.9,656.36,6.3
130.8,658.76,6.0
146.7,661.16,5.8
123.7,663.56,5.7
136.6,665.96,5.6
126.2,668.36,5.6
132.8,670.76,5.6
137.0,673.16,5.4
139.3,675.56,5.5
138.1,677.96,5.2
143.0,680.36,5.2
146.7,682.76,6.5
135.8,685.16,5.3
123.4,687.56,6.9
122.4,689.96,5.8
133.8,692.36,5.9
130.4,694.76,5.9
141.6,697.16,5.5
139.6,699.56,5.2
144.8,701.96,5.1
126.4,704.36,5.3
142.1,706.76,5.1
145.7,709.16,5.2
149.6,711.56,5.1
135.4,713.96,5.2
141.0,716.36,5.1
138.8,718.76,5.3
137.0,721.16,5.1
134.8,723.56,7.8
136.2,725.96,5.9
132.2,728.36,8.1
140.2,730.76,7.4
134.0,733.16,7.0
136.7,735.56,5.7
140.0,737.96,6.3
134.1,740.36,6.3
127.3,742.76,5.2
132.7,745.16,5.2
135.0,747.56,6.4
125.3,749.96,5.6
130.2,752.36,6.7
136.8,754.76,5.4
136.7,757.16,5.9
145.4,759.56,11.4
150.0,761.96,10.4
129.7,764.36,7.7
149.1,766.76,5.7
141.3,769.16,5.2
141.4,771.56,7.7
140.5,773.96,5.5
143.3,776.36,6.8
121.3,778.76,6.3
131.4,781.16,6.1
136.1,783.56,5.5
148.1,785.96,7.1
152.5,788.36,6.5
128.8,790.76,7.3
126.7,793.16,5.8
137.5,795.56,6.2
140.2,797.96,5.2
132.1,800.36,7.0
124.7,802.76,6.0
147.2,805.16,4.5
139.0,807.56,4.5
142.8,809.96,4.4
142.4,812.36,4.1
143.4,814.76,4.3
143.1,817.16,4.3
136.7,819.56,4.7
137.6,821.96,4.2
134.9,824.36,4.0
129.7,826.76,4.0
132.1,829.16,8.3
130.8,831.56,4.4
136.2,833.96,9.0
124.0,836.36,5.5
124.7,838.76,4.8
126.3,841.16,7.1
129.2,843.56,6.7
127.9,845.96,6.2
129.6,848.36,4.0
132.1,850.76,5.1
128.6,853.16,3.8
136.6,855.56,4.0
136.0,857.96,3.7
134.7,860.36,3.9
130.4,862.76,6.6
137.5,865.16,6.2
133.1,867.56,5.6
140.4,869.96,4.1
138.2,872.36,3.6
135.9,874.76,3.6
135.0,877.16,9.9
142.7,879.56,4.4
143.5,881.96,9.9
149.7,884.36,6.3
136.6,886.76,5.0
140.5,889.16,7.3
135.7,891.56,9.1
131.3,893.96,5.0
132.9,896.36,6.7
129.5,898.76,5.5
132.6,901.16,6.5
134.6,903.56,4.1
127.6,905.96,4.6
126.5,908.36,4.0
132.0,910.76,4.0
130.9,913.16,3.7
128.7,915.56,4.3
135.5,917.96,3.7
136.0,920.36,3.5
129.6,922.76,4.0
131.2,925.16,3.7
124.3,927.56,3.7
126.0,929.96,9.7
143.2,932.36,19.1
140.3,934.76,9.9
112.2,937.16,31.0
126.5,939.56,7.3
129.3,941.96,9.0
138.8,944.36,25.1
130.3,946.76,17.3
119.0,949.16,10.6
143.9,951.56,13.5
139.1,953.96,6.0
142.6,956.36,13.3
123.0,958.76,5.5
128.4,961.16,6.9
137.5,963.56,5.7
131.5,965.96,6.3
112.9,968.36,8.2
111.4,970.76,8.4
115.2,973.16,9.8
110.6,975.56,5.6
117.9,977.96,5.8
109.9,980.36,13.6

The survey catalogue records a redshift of 0.17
